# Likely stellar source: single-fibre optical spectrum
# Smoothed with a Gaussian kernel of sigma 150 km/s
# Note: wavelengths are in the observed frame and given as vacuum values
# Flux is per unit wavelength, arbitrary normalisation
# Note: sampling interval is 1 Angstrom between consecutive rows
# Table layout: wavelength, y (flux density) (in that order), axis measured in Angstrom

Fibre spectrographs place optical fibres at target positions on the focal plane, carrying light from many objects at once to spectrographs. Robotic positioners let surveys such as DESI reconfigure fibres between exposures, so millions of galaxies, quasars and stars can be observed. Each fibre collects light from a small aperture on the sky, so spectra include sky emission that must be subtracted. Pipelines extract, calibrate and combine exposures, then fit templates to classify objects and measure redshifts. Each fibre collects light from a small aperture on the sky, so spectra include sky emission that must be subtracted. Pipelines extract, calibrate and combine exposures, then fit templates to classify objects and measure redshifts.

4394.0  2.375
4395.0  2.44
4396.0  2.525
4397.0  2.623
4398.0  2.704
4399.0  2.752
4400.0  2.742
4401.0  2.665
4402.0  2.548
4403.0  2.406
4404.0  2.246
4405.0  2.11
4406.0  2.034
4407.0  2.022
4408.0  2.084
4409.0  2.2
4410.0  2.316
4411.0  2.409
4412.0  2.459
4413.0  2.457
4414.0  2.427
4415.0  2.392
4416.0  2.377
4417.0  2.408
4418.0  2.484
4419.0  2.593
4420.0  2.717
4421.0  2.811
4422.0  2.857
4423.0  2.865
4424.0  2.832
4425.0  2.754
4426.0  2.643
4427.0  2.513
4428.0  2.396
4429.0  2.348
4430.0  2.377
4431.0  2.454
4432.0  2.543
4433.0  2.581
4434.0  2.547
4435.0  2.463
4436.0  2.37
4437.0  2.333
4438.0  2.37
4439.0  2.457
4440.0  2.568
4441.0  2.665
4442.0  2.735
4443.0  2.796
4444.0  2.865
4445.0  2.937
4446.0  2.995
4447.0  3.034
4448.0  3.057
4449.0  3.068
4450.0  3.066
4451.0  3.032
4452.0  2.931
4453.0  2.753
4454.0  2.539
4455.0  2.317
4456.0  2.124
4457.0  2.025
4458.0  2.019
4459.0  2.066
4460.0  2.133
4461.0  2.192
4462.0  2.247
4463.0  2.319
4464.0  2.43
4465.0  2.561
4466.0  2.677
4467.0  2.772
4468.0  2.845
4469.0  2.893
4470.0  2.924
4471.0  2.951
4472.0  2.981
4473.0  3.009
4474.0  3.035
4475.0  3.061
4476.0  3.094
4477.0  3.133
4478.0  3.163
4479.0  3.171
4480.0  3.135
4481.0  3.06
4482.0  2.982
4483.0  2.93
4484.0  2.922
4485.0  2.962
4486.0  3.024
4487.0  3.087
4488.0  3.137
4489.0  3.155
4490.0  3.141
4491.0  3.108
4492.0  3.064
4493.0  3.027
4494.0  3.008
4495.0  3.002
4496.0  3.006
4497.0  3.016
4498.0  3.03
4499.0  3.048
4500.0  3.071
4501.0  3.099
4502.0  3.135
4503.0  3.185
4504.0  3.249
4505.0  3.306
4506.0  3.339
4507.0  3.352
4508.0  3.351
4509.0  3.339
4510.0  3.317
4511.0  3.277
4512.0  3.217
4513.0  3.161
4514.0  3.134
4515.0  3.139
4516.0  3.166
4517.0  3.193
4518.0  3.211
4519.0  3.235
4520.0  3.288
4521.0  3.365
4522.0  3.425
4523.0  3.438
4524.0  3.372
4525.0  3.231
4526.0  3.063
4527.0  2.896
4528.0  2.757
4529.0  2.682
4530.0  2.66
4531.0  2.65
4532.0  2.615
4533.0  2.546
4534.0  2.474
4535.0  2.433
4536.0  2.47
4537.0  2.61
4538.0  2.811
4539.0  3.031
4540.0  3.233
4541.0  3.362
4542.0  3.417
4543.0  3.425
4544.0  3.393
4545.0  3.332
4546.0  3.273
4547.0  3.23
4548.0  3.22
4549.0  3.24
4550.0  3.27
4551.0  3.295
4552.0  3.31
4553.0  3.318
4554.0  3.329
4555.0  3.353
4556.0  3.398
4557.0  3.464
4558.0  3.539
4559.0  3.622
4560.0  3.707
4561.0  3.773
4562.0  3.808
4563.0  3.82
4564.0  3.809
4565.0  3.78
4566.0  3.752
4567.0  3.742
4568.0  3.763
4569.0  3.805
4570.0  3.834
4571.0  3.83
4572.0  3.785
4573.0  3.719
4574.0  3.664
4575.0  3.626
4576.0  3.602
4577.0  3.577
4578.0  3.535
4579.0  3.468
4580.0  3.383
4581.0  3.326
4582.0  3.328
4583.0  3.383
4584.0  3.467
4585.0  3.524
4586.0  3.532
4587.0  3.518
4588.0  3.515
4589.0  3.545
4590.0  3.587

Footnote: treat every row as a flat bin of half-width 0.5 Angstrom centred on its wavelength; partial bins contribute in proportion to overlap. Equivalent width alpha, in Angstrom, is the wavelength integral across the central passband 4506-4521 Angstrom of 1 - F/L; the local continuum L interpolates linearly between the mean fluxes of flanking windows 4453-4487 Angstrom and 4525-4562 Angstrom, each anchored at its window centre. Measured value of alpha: -1.5 Angstrom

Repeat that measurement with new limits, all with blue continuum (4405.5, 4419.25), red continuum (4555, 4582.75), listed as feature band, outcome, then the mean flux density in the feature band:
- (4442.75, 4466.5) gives 0.8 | 2.59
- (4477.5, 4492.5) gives -0.7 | 3.07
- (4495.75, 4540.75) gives 2.0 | 3.06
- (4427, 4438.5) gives 0.3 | 2.44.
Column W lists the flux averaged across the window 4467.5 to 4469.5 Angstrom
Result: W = 2.87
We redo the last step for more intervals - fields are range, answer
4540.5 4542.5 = 3.39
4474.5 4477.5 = 3.1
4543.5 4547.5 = 3.31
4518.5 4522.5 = 3.33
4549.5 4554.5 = 3.3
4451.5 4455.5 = 2.63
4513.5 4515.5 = 3.14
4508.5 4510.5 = 3.33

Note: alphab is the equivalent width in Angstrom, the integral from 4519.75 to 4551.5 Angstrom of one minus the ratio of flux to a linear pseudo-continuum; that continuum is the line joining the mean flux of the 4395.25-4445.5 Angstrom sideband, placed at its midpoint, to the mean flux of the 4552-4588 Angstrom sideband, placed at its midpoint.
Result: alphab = 2.8 Angstrom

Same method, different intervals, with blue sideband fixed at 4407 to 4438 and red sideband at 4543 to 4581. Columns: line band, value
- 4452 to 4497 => 1.4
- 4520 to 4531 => 0.6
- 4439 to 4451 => -1.0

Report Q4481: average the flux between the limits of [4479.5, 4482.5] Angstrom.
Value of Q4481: 3.06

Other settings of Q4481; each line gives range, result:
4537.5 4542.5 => 3.17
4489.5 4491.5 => 3.12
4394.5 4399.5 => 2.61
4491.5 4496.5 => 3.02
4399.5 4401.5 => 2.7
